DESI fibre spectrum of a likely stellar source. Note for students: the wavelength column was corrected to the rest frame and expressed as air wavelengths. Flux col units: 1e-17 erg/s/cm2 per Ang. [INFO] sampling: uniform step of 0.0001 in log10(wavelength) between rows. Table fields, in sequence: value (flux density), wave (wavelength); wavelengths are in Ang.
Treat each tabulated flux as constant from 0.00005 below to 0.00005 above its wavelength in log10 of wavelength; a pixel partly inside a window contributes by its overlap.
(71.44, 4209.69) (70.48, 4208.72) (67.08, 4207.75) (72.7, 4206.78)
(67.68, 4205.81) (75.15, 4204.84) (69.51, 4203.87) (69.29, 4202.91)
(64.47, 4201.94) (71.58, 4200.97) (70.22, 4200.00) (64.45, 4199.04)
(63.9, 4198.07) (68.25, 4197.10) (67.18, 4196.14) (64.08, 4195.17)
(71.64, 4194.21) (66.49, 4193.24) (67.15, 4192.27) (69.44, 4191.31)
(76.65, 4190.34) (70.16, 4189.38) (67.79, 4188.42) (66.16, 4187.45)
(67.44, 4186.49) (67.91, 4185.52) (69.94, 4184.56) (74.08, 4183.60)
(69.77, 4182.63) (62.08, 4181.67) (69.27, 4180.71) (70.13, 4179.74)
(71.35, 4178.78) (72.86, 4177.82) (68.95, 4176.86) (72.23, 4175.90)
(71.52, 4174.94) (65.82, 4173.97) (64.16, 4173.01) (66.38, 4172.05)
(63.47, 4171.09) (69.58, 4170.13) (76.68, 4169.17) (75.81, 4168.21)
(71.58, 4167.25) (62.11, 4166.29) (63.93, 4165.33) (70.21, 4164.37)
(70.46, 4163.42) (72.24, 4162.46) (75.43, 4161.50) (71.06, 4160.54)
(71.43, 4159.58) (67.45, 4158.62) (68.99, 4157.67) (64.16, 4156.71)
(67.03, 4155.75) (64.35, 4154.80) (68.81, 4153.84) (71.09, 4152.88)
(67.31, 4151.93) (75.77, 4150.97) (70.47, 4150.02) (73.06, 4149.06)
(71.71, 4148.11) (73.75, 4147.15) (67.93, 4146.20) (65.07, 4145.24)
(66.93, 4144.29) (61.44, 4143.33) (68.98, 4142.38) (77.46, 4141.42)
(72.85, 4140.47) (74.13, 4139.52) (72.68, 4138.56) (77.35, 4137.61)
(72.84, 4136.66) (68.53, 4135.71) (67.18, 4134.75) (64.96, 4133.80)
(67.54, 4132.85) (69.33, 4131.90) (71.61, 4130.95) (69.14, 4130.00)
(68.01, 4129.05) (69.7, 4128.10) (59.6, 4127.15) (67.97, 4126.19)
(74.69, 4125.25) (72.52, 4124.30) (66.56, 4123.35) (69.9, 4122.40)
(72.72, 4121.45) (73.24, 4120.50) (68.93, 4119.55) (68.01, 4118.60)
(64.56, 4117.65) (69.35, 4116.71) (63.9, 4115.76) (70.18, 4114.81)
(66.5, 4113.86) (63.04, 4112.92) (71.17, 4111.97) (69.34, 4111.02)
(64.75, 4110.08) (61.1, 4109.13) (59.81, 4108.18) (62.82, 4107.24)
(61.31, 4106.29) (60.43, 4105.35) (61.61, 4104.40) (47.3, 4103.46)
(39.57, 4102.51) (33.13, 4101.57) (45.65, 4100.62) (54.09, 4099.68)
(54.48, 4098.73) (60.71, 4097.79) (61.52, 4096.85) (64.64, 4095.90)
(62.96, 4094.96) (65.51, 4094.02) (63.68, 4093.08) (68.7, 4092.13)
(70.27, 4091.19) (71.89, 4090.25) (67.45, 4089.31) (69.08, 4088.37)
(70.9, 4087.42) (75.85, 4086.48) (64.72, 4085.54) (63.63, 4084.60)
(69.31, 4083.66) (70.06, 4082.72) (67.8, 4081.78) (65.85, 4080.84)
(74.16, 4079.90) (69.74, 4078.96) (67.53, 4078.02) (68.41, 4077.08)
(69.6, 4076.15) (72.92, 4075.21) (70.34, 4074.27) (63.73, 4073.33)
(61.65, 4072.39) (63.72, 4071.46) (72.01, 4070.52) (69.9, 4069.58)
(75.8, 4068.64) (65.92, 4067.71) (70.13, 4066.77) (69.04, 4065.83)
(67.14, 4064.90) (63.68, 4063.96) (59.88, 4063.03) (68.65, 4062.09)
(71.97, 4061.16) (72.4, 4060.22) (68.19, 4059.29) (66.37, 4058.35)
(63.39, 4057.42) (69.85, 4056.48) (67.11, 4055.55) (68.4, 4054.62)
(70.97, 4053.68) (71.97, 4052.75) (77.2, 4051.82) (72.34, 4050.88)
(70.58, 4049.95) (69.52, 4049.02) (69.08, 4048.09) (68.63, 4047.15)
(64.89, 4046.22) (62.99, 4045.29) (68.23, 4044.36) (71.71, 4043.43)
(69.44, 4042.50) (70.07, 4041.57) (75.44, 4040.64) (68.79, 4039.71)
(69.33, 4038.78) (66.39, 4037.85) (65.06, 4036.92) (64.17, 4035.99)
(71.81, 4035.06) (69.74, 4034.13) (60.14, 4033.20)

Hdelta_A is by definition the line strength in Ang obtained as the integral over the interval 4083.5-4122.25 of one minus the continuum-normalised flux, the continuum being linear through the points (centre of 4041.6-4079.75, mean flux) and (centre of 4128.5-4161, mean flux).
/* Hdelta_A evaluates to 3.3 Ang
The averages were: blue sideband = 68.7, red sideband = 69.7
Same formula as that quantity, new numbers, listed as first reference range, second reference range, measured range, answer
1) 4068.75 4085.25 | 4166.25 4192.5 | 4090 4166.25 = 2.7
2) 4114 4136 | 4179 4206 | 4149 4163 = -0.2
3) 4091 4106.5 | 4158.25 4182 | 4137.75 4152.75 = -1.3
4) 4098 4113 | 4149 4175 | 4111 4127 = -2.4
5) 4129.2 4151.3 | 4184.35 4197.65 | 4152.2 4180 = 0.1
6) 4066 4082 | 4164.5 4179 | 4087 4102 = 1.6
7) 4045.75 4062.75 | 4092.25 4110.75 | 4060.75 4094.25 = -2.6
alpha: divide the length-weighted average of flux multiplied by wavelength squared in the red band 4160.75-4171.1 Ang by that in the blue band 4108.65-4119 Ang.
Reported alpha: 1.09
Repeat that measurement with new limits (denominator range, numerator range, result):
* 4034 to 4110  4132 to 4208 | 1.10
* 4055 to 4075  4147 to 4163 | 1.08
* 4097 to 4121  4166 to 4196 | 1.18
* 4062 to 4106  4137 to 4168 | 1.12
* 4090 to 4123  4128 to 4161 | 1.14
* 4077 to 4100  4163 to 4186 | 1.08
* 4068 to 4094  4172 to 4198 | 1.05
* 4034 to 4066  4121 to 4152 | 1.06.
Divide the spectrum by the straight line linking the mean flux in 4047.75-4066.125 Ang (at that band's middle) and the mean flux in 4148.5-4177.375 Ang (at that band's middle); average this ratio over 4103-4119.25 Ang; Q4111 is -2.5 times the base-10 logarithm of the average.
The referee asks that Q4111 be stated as 0.086 mag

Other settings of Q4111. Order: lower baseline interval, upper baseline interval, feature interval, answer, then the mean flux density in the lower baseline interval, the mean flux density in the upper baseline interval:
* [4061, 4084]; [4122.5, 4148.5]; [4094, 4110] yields 0.22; 68.3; 69.6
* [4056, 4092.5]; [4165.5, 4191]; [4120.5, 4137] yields 0.00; 68.5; 69.3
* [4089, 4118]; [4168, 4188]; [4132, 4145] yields -0.08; 61.3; 69.2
